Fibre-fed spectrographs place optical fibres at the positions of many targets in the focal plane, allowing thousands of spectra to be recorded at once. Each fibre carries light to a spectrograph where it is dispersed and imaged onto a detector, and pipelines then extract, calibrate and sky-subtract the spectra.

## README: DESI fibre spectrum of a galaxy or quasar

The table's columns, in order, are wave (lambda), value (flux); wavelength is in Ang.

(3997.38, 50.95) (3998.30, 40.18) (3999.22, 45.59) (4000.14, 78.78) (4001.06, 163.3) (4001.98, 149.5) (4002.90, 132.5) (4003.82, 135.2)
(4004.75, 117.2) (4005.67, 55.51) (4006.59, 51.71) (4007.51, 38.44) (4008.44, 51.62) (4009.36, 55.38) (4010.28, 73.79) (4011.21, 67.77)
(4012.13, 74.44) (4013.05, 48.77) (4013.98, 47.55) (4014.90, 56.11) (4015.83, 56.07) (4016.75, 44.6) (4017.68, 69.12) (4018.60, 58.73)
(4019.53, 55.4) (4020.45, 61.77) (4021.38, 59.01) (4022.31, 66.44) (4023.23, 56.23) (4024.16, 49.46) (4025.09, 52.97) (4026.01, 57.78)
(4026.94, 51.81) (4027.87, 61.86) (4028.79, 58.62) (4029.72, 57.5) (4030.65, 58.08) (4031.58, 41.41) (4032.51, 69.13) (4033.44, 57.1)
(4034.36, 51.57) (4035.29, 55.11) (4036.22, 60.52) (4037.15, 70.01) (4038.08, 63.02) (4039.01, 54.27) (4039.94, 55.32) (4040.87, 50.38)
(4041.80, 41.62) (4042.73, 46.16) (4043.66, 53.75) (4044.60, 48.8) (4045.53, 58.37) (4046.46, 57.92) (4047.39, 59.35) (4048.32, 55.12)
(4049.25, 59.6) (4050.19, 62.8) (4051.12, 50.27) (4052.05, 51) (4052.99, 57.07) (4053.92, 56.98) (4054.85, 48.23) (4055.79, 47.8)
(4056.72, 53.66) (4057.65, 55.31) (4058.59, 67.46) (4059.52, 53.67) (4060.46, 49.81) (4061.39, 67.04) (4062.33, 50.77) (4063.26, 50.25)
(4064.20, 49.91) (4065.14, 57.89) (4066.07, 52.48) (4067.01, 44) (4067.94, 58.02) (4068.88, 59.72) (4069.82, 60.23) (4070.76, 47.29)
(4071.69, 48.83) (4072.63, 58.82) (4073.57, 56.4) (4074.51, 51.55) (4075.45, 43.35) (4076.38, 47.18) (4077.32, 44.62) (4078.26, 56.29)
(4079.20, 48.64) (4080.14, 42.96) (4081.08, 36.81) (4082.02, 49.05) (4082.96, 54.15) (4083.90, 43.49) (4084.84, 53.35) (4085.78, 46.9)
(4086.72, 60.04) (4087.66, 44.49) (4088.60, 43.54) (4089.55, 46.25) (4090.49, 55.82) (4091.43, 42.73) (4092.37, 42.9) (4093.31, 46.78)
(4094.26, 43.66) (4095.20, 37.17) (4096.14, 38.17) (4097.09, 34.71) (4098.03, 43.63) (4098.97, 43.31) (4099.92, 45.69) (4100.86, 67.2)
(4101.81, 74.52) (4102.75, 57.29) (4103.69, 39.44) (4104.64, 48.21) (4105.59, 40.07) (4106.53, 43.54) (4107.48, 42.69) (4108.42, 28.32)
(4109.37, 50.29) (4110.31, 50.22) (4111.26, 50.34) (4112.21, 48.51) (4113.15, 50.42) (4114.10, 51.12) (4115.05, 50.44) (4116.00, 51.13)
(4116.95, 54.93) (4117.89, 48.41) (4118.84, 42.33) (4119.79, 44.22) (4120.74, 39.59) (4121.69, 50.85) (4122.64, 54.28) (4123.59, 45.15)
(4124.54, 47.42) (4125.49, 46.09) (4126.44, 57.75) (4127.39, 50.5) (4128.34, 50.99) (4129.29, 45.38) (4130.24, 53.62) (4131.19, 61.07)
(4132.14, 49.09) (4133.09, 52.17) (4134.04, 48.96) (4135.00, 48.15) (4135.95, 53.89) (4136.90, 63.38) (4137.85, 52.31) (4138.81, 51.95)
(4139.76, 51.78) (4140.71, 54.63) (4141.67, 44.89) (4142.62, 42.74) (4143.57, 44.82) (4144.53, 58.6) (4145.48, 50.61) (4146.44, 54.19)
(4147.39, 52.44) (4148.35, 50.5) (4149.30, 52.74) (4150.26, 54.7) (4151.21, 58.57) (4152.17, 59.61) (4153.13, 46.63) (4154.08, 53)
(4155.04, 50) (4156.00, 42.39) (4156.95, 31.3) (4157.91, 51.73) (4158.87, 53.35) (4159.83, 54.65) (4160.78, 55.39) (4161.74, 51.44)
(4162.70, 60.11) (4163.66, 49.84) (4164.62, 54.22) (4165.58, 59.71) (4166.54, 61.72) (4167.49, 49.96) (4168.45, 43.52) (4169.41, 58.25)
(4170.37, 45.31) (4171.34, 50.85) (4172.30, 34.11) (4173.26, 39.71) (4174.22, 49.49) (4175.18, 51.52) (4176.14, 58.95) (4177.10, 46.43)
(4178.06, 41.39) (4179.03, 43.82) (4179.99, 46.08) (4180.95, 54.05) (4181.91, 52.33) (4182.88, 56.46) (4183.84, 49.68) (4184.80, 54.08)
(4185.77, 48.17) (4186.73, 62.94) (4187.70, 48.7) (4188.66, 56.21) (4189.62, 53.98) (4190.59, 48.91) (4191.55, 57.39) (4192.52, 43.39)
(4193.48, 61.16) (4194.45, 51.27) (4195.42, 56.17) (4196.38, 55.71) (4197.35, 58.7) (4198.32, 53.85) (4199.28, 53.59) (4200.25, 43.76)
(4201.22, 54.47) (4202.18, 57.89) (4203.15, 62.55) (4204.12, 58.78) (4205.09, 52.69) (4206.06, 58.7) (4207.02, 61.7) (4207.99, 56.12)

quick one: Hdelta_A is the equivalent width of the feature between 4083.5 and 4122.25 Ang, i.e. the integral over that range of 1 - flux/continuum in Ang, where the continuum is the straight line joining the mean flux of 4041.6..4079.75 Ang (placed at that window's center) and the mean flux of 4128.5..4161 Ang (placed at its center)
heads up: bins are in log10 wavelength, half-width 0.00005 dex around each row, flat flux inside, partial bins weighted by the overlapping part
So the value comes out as 3.81 Ang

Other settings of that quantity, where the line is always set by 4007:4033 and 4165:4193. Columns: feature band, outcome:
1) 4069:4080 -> 0.7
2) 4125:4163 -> 0.3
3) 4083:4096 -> 1.8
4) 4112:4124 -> 1.0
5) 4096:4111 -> 1.9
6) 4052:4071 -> 0.4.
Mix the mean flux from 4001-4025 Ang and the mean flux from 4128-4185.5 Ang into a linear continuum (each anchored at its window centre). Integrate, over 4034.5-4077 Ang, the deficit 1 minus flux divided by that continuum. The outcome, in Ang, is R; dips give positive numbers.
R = 7.03 Ang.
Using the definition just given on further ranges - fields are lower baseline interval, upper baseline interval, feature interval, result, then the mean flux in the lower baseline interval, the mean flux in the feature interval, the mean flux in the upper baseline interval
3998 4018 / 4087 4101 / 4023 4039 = 2.4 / 75.4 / 57.1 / 44.7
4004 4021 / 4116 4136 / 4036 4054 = 0.8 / 61.4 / 55.5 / 49.7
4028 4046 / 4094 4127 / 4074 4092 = 0.9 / 55.4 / 48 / 47.5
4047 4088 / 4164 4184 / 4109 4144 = 0.7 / 52.6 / 50.1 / 49.9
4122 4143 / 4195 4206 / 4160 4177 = 0.7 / 51.2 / 51.4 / 55.4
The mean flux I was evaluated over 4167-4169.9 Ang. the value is 50.8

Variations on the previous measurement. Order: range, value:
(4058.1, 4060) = 60.3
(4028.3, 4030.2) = 58.2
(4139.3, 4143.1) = 48.5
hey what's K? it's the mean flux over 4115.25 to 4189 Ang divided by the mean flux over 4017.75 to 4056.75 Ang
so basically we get 0.91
